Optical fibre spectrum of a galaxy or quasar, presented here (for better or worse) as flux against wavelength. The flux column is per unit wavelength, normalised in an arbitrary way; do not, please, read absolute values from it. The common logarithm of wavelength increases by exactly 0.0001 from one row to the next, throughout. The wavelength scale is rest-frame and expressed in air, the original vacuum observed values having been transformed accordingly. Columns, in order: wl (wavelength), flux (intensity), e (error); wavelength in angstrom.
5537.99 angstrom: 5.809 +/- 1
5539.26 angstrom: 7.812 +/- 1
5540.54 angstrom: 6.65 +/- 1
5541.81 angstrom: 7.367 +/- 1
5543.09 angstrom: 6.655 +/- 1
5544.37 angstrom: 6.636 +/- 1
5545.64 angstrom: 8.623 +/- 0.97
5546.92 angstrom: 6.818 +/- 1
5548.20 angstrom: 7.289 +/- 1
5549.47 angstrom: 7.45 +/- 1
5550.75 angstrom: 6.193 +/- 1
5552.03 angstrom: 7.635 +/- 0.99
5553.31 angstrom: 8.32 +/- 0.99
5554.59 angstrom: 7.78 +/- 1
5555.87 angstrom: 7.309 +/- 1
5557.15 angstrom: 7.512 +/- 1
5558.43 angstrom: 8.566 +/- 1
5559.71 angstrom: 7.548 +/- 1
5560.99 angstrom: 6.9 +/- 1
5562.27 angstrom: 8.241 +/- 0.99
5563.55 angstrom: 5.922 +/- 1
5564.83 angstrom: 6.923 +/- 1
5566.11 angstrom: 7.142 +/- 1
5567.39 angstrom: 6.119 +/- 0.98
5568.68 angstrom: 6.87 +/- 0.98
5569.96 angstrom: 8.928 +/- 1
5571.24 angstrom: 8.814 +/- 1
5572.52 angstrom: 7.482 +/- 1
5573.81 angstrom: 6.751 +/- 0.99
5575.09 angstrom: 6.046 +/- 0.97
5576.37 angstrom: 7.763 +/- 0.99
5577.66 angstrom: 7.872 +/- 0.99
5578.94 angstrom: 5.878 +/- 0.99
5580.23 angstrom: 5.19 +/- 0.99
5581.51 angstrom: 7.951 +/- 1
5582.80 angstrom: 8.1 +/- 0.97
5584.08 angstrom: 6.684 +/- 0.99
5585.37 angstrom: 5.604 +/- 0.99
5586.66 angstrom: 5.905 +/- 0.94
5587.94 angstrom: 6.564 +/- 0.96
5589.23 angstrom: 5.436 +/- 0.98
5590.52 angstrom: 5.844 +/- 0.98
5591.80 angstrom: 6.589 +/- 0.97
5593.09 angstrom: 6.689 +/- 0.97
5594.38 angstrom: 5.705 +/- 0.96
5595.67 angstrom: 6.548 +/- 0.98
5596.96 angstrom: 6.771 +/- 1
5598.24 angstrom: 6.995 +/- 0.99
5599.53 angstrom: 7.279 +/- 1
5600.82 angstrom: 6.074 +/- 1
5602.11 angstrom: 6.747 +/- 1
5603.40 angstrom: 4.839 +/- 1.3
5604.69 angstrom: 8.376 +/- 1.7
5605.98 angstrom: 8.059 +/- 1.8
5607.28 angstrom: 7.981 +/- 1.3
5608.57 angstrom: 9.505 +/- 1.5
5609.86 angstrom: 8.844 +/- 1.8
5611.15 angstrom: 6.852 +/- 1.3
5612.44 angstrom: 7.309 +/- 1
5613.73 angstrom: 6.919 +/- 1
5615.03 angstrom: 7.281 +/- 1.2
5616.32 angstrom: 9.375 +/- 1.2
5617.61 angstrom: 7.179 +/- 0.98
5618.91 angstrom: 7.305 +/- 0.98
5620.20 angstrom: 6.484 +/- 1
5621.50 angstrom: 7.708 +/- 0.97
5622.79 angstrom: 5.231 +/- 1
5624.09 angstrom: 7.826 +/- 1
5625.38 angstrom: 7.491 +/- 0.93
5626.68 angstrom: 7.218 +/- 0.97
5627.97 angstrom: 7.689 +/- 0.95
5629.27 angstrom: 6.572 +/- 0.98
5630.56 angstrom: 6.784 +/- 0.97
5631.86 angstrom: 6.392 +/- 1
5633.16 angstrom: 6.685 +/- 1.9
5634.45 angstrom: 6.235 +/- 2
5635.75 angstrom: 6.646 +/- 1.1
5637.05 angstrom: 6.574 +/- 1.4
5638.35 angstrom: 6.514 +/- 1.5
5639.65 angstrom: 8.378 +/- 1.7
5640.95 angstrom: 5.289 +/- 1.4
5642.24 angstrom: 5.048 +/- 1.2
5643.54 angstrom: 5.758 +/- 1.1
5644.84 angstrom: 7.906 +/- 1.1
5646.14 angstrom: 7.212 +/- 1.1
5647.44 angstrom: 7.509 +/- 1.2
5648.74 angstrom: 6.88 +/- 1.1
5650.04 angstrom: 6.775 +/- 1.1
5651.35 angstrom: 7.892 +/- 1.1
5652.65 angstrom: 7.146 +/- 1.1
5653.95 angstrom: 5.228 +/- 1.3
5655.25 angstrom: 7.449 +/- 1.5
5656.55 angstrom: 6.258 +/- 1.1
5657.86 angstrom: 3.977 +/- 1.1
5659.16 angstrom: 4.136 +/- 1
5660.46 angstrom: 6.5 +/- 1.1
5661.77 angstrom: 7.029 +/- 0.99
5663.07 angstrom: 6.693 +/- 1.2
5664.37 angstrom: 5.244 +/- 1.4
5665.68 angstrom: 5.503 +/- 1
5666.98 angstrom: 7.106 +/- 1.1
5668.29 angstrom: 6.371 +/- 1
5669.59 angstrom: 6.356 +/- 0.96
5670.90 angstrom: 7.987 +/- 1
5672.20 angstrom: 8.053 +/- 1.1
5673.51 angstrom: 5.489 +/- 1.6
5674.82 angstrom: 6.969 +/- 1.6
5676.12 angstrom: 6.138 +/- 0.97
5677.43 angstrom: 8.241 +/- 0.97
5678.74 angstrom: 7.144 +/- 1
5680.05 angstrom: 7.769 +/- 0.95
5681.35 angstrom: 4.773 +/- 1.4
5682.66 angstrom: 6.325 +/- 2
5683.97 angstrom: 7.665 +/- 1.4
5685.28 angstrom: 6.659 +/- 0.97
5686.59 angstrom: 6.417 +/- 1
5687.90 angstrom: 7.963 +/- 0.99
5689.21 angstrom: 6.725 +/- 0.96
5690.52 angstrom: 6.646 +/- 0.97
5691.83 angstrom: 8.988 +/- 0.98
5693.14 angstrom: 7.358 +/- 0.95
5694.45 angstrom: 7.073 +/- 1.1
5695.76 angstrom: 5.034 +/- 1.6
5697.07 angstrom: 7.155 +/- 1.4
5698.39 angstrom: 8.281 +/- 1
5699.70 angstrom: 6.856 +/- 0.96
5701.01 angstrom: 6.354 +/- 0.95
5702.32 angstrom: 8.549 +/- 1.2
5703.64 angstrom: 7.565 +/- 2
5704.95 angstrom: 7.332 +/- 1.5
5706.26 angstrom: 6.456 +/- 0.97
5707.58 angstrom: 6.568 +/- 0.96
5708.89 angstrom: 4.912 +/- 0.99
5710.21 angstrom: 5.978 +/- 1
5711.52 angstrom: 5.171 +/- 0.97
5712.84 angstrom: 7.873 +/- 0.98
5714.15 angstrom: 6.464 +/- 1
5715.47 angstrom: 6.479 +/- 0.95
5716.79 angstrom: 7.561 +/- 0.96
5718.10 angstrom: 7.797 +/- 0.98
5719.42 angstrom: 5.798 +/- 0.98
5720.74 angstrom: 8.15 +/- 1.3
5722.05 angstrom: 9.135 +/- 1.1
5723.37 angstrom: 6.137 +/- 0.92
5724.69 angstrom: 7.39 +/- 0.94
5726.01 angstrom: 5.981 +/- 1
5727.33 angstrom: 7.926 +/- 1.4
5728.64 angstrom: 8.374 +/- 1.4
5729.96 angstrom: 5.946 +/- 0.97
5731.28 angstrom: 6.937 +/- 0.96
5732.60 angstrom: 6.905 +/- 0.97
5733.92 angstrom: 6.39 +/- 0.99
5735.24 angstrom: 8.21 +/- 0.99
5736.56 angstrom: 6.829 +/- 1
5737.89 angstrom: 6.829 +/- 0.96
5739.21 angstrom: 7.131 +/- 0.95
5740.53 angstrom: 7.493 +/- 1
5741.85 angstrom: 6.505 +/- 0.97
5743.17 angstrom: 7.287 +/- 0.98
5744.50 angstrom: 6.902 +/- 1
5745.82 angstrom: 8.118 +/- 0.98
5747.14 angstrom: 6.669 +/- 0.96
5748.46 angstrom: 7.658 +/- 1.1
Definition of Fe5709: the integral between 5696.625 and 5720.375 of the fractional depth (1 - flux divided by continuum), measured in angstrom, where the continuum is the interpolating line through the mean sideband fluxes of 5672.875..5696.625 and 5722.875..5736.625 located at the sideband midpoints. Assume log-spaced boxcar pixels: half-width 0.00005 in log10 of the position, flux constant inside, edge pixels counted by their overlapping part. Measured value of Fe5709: 0.3 angstrom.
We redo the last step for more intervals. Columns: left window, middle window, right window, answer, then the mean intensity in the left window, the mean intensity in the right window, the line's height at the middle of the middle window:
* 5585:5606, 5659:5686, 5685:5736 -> 0.80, 6.44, 7.02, 6.82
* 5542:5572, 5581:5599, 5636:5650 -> 1.55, 7.4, 6.71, 7.13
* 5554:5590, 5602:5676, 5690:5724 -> 1.84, 7.06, 6.99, 7.02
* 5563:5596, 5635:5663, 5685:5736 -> 1.64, 6.75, 7.02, 6.89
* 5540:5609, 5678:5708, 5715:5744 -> 0.38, 7.06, 7.15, 7.13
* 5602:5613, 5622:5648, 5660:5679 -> 1.75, 7.66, 6.71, 7.24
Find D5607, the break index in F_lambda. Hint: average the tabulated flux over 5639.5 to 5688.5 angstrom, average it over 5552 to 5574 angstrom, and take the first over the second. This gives 0.9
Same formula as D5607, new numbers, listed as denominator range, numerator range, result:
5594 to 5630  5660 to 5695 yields 0.95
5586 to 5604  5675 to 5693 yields 1.12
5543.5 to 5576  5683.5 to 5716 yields 0.94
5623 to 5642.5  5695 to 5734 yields 1.02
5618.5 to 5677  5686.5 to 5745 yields 1.06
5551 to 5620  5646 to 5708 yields 0.95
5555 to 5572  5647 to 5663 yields 0.86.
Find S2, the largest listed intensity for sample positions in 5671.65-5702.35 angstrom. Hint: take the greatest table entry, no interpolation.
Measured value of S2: 8.988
